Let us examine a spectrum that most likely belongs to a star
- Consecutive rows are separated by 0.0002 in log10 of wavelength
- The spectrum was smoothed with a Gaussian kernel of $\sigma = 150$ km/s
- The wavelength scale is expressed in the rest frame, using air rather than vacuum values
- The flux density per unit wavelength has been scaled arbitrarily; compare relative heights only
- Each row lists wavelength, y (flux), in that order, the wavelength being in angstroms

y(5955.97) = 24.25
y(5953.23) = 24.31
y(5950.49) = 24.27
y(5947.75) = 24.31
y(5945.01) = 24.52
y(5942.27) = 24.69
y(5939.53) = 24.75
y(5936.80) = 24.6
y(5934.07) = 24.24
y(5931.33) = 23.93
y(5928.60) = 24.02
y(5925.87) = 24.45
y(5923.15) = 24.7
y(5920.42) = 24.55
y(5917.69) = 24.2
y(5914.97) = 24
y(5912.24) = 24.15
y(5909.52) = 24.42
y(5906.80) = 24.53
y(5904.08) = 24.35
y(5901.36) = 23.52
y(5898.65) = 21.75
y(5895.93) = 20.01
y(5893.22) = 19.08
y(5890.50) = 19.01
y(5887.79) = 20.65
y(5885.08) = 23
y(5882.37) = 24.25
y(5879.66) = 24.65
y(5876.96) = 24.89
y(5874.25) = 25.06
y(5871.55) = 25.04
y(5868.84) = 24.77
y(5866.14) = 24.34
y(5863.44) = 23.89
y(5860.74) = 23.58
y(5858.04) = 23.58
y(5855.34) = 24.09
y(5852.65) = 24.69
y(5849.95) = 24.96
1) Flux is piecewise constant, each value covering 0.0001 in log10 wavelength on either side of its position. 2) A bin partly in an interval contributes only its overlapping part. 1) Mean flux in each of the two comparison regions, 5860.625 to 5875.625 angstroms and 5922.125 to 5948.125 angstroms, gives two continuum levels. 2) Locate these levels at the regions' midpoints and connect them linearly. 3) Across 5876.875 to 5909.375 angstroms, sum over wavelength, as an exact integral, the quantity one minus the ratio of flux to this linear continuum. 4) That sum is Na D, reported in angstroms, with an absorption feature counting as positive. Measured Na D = 2.69 angstroms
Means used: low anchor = 24.5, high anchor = 24.4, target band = 22.5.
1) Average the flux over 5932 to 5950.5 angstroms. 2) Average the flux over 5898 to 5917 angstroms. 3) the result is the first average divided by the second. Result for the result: 1.0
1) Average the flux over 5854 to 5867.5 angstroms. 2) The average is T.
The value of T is 23.9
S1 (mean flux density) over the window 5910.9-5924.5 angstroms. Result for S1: 24.3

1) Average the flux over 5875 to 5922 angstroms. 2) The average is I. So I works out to 23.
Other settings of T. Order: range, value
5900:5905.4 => 24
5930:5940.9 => 24.4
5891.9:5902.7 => 21.1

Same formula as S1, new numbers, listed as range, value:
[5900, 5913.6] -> 24.2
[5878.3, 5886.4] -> 24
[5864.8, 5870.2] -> 24.5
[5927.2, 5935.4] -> 24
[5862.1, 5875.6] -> 24.6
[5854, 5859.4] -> 23.8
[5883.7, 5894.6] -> 20.4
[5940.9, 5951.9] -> 24.4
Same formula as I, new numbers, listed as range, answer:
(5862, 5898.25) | 22.9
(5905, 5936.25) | 24.3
